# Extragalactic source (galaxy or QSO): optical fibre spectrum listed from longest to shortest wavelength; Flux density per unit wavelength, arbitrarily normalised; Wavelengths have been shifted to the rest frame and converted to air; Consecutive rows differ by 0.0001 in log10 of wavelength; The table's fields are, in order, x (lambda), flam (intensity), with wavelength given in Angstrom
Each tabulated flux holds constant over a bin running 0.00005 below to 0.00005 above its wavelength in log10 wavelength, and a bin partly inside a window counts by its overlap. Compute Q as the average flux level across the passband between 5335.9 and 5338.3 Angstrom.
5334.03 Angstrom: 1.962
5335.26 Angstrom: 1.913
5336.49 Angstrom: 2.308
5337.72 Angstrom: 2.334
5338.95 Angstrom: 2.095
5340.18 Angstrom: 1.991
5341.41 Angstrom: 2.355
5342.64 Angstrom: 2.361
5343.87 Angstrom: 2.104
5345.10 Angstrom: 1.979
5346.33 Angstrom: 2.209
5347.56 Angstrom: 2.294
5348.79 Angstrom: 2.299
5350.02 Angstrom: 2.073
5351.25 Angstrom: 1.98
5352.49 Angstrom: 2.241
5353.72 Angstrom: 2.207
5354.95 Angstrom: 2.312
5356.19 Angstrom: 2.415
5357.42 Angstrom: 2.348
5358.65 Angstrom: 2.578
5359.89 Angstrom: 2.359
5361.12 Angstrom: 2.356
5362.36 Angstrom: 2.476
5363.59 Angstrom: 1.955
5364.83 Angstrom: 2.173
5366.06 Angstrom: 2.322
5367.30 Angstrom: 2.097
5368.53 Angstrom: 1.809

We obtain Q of 2.32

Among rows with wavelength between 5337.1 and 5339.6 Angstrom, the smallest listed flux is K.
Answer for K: 2.095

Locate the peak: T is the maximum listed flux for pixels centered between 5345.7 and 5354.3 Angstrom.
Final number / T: 2.299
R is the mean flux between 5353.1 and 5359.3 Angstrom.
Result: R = 2.37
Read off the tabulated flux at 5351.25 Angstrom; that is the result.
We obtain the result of 1.98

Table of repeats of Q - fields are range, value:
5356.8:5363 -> 2.42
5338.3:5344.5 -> 2.18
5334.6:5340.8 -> 2.13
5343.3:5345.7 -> 2.04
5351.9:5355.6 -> 2.25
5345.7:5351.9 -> 2.17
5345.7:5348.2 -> 2.25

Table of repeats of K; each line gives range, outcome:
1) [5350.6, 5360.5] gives 1.98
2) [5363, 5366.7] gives 1.955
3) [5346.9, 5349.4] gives 2.294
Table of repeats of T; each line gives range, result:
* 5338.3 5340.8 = 2.095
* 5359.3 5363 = 2.476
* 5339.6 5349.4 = 2.361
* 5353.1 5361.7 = 2.578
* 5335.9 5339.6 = 2.334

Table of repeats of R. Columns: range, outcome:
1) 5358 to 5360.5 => 2.46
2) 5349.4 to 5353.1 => 2.1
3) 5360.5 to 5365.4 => 2.24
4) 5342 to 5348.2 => 2.19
